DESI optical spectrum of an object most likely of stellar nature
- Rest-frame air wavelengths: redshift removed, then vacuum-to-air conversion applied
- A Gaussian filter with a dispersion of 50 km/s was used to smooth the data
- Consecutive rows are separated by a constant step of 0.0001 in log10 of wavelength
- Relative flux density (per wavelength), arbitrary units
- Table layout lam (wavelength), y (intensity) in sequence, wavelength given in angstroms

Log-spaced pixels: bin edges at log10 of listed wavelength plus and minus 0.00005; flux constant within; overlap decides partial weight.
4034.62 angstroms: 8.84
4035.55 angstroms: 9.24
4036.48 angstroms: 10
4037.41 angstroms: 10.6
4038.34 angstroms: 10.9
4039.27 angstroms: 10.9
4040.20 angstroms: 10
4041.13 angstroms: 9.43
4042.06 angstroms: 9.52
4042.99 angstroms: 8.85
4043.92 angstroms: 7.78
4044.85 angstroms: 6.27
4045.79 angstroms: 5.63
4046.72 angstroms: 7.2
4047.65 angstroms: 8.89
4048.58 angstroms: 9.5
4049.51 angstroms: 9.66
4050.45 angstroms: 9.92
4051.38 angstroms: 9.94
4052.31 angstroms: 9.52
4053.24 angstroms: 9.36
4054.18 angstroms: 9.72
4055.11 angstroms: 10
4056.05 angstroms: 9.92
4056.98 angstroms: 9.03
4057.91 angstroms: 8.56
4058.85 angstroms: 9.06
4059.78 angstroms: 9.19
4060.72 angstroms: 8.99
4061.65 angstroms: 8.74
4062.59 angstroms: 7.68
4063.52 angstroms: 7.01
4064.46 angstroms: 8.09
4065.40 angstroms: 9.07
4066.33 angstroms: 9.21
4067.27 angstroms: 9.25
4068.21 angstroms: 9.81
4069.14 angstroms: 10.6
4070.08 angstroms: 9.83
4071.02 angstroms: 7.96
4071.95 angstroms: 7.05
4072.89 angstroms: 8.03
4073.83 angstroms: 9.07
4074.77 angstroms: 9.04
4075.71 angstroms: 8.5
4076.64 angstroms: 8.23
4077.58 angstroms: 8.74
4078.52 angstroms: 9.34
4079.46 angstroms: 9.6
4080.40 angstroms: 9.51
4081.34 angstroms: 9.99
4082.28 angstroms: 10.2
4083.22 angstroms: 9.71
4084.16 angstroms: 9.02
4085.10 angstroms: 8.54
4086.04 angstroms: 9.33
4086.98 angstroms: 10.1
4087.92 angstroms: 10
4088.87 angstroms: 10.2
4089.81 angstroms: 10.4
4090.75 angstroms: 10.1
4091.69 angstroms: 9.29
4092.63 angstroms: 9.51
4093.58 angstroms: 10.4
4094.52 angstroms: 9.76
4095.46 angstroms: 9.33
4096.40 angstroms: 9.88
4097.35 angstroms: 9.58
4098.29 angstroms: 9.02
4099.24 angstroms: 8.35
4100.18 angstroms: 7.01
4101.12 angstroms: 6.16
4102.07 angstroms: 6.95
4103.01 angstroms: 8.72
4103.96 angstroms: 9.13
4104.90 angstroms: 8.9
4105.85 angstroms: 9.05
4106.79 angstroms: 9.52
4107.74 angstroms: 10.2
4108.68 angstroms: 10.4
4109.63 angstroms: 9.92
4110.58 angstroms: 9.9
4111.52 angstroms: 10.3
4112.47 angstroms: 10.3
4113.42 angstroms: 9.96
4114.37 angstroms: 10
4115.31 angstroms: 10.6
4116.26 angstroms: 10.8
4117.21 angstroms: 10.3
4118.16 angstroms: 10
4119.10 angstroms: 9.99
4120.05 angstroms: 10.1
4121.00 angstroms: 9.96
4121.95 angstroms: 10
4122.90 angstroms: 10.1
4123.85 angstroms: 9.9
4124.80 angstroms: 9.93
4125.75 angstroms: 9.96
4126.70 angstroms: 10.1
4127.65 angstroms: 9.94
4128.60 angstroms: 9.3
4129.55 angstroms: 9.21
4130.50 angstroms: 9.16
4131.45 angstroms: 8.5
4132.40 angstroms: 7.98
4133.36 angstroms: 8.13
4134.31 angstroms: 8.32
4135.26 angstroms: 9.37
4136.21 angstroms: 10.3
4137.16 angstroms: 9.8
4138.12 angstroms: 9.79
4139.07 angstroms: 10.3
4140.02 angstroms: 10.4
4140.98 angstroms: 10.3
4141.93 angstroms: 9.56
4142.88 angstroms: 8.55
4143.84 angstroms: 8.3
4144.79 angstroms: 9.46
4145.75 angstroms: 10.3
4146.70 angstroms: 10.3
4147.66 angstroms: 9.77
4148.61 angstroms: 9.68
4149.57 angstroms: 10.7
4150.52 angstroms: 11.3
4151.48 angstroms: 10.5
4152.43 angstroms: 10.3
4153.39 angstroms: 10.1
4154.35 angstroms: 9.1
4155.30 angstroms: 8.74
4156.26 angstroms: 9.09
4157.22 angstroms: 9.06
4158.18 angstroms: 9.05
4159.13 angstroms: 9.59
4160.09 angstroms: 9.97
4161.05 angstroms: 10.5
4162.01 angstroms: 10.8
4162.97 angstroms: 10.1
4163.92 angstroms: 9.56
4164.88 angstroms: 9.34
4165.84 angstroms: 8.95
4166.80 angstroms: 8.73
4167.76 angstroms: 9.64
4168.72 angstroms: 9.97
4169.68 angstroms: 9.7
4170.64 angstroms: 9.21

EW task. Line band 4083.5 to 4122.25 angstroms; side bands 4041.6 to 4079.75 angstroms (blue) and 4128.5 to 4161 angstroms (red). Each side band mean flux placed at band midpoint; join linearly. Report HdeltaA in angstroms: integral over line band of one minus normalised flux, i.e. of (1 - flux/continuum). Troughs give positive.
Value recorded -1.5 angstroms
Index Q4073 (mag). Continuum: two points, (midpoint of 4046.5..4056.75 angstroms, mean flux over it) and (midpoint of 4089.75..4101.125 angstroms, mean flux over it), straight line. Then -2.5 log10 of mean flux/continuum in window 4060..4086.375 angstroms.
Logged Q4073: 0.05 mag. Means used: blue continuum 9.47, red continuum 9.22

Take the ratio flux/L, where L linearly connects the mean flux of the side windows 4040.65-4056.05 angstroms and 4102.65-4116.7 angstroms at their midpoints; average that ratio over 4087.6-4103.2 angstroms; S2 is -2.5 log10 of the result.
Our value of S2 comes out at 0.06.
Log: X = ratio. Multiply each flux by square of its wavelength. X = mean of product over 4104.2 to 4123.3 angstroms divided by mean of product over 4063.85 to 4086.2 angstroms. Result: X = 1.13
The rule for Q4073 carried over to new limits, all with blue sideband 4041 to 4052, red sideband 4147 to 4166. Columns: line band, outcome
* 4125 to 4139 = 0.03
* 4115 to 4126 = -0.08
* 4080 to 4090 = -0.08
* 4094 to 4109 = 0.04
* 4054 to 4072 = -0.03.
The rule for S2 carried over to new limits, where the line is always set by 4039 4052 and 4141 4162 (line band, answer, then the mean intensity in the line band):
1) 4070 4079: 0.07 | 8.53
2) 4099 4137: 0.00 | 9.43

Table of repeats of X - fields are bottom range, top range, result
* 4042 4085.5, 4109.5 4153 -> 1.14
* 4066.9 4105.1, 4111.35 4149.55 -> 1.09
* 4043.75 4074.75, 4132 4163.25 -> 1.15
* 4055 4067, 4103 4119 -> 1.16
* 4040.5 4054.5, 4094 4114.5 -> 1.08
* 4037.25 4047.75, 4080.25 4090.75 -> 1.14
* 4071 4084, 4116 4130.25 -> 1.13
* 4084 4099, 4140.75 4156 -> 1.04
